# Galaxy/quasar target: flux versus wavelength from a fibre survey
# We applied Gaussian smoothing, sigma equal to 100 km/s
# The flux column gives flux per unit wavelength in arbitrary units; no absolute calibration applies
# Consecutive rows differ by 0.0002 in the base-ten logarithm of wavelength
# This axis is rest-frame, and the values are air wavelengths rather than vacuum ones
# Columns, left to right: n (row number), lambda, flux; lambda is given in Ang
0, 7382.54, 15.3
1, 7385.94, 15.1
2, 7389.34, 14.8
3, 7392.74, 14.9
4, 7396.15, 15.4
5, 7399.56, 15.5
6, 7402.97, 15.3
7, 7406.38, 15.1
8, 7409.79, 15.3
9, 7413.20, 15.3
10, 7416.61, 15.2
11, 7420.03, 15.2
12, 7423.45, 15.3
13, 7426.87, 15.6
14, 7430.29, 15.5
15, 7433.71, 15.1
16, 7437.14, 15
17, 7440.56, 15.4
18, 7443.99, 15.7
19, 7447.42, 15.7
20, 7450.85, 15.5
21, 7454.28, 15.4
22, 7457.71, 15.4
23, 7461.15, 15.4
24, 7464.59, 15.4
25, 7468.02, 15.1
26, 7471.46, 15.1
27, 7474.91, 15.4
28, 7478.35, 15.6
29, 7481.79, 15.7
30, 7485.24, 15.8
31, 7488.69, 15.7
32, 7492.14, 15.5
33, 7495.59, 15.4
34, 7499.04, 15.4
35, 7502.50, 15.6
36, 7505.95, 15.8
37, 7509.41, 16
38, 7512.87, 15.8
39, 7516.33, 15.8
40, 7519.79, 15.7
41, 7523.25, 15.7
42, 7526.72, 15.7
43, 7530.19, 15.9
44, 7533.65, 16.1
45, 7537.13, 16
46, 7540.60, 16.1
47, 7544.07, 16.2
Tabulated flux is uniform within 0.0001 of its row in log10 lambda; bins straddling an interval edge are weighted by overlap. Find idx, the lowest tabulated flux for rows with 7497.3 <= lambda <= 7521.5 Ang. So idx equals 15.4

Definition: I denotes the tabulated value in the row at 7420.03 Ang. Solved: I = 15.2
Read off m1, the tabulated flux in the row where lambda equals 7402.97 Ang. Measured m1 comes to 15.3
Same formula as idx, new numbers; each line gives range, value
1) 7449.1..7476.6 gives 15.1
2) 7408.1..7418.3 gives 15.2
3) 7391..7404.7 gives 14.9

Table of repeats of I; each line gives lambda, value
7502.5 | 15.6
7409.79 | 15.3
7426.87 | 15.6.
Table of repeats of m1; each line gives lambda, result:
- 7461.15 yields 15.4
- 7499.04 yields 15.4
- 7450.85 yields 15.5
